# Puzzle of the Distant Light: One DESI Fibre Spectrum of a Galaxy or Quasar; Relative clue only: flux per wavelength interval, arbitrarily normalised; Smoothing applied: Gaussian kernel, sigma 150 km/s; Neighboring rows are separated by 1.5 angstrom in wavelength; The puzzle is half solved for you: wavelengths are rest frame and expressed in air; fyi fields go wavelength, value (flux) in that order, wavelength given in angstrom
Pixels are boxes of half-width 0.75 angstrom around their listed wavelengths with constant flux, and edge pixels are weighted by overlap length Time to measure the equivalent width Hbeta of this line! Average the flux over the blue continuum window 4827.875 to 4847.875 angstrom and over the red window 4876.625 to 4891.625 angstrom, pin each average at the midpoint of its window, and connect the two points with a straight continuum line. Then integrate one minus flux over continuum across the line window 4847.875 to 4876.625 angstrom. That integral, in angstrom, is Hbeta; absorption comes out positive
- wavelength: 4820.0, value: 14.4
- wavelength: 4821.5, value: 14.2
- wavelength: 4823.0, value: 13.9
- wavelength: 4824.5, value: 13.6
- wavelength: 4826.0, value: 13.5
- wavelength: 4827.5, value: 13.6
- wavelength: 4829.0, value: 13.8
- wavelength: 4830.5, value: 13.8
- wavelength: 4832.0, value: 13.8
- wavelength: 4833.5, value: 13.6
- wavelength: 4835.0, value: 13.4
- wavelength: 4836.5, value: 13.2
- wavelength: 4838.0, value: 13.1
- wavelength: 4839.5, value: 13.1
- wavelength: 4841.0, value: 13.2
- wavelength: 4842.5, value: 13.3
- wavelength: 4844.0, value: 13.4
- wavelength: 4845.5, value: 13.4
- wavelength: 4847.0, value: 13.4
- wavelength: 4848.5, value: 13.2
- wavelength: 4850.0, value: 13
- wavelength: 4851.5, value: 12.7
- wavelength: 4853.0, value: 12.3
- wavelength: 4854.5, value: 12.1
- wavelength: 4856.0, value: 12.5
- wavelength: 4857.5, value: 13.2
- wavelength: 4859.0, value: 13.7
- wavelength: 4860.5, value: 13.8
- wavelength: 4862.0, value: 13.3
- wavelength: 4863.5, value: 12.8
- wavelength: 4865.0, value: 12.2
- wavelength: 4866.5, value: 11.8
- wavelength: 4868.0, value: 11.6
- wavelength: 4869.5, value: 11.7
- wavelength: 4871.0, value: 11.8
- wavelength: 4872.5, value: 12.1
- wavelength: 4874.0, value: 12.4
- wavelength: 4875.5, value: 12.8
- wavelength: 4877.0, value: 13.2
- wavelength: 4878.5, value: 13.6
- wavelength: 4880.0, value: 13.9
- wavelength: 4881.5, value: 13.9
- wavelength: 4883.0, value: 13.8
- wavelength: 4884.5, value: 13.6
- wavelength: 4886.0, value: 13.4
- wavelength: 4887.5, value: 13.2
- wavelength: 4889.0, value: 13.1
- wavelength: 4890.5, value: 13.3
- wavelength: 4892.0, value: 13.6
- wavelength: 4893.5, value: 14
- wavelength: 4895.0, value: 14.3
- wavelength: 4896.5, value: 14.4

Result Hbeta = 1.9 angstrom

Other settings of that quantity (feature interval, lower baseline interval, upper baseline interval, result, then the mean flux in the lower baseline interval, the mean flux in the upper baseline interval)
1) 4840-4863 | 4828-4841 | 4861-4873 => -0.5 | 13.5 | 12.2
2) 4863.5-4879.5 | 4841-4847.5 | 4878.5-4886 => 1.5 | 13.4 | 13.7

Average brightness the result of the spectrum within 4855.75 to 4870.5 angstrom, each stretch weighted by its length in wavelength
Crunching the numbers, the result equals 12.7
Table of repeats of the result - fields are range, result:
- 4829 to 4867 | 13.1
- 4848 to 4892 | 12.9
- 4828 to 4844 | 13.4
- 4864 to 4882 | 12.6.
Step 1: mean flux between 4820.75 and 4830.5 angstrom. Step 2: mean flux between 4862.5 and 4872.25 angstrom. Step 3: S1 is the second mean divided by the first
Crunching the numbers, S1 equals 0.9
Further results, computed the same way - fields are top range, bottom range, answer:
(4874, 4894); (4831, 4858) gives 1.03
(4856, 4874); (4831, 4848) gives 0.94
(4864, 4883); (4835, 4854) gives 0.96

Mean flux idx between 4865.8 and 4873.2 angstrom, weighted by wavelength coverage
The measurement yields 11.8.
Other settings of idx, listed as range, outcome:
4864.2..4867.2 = 12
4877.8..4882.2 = 13.8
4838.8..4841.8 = 13.2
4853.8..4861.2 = 13.1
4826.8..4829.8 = 13.7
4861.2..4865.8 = 12.8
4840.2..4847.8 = 13.3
